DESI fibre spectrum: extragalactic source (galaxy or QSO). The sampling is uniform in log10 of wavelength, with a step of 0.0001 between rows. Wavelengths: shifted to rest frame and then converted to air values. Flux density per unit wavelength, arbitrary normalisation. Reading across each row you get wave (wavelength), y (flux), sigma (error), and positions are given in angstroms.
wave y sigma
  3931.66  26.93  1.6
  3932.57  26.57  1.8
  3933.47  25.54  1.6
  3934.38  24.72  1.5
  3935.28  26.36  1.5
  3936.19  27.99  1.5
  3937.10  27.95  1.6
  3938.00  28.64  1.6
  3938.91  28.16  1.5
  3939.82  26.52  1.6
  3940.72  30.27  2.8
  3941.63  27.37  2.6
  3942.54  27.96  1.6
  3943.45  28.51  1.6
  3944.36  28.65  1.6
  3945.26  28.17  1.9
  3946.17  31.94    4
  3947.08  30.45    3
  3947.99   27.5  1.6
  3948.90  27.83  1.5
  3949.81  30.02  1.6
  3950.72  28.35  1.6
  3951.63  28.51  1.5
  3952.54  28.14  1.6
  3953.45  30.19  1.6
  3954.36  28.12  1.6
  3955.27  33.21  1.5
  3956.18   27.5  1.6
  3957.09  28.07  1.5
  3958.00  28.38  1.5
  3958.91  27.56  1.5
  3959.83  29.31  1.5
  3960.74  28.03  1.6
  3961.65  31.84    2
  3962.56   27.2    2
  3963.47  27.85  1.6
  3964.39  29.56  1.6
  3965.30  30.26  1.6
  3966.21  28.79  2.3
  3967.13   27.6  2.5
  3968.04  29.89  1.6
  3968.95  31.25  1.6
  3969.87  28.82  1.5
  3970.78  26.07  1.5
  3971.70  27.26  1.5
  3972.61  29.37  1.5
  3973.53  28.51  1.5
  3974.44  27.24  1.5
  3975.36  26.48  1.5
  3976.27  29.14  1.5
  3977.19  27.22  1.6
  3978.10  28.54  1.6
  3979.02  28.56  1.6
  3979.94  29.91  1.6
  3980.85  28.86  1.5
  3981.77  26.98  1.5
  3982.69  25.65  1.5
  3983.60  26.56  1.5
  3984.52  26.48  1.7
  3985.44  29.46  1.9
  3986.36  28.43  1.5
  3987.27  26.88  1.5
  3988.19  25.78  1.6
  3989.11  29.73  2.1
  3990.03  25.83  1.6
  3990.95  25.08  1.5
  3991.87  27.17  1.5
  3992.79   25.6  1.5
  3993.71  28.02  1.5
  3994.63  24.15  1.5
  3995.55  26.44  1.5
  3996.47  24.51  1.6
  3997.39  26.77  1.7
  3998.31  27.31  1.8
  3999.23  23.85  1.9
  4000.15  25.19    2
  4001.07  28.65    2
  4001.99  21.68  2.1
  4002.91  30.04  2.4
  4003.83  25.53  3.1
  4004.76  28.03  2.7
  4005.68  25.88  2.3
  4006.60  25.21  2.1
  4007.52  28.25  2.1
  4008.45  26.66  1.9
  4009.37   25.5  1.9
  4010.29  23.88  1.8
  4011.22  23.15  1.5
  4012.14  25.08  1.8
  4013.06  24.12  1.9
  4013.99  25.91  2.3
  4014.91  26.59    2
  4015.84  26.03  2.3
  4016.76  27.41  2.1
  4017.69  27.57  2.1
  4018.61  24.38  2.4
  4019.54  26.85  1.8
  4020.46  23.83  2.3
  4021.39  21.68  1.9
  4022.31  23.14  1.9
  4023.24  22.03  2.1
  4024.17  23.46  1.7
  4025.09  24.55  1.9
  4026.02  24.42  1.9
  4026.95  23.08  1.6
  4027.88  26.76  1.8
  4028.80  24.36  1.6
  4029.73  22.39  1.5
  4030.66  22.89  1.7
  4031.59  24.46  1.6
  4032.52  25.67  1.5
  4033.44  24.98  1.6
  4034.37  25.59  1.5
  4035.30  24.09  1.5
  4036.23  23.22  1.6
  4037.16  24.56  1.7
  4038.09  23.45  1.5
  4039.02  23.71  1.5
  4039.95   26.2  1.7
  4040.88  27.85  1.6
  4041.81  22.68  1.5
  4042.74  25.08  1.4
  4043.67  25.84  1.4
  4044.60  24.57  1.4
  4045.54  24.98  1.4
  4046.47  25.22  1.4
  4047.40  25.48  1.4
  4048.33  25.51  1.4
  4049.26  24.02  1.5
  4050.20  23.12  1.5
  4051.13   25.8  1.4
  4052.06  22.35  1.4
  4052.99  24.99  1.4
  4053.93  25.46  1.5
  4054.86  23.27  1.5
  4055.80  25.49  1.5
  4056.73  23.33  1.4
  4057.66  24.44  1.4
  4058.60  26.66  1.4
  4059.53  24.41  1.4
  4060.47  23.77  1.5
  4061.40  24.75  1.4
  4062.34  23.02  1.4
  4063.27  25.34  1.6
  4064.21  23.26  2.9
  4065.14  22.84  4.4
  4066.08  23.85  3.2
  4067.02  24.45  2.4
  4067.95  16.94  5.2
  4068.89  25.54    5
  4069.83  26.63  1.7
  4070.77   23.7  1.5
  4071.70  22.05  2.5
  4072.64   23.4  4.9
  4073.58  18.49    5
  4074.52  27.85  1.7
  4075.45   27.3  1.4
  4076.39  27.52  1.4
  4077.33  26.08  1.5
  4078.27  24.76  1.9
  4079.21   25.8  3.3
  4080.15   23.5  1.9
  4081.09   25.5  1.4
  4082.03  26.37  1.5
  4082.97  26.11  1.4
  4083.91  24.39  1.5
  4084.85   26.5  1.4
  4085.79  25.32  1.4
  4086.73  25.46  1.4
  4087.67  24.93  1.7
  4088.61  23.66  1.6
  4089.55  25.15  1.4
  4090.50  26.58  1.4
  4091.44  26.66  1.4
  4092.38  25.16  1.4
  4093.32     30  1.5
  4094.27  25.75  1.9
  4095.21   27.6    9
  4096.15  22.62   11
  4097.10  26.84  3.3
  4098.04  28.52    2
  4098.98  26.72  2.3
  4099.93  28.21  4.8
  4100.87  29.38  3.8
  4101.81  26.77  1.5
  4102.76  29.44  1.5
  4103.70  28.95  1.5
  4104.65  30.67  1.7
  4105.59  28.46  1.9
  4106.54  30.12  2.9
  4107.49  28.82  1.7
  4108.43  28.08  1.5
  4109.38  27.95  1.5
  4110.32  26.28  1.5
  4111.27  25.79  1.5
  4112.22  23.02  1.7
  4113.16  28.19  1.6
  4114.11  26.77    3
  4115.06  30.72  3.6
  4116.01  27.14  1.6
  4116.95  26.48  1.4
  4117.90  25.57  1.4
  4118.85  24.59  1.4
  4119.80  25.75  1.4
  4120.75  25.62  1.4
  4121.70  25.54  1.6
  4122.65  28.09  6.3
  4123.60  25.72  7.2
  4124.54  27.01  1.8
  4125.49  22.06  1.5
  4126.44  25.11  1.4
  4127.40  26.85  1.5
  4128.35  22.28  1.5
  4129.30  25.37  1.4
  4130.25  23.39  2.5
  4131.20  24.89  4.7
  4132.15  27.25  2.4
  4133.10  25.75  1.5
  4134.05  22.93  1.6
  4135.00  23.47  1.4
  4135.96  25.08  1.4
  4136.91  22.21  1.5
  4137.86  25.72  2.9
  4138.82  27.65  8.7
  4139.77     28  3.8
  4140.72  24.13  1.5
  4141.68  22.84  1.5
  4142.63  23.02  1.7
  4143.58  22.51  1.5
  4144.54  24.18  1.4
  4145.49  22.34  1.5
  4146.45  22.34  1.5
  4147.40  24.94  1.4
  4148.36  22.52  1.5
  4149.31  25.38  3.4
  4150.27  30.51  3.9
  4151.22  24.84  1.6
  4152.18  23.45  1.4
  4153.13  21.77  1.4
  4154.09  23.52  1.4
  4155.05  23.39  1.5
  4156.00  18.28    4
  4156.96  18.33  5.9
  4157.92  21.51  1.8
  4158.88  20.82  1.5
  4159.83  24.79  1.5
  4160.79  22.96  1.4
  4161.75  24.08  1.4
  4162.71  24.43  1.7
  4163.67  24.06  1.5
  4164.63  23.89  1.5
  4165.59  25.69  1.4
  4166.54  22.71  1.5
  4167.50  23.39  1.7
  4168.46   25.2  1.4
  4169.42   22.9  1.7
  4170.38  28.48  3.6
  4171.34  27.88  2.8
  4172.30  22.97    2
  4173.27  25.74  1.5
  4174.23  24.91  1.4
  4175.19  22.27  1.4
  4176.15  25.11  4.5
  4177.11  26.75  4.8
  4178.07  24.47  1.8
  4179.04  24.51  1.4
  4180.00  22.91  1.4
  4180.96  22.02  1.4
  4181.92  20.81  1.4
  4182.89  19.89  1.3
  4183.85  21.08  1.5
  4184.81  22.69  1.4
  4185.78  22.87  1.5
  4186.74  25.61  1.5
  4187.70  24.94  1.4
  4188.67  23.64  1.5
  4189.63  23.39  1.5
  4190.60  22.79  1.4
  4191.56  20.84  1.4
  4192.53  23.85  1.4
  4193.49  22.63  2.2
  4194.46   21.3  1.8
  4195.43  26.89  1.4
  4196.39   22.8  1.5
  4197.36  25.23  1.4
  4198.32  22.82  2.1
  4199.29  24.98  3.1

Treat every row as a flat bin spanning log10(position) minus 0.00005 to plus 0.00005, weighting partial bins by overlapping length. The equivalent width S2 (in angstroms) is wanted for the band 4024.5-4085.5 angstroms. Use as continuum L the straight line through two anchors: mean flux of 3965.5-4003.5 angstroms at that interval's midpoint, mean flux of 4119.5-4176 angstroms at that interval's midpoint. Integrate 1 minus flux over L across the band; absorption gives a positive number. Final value 3.45 angstroms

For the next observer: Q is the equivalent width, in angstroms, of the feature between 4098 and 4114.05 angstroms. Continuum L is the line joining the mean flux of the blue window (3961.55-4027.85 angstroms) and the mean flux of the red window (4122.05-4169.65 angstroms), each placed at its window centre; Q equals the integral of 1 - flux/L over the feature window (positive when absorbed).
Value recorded -2.1 angstroms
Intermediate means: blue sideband 26.6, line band 27.9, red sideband 24.1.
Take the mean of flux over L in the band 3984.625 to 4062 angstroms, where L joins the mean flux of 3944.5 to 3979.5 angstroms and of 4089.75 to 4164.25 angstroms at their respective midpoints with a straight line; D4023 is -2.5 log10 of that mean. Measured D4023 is 0.09 mag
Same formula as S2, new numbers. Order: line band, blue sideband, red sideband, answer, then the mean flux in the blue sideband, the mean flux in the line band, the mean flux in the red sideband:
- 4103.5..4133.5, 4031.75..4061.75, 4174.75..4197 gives -3.18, 24.7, 26.5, 23.2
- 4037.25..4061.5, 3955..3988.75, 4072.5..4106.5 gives 2.09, 28.3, 24.7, 26.4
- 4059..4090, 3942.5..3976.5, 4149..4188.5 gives 1.75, 28.8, 24.5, 23.7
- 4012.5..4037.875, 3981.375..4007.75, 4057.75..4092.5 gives 1.21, 26.5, 24.6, 24.7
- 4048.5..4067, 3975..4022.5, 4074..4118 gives 1.65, 26.4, 24.2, 26.8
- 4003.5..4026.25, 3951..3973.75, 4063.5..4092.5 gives 1.52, 28.8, 25.2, 24.7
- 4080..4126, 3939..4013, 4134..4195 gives -3.11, 27.7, 26.6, 23.7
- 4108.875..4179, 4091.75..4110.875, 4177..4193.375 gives 1.89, 27.8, 24.7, 23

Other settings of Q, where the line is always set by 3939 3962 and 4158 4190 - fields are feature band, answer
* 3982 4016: 1.9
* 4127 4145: 0.1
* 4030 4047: 1.4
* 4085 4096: -0.1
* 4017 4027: 1.1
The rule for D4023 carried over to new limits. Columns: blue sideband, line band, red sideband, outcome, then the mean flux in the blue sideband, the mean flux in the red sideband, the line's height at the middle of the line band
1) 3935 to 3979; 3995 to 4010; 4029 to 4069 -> 0.011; 28.6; 24.3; 26.5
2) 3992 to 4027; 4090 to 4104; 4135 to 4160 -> -0.126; 25.4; 23.6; 24.3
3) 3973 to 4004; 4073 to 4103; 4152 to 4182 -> -0.041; 27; 23.6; 25.1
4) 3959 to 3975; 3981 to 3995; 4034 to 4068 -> 0.032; 28.7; 24.4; 27.6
